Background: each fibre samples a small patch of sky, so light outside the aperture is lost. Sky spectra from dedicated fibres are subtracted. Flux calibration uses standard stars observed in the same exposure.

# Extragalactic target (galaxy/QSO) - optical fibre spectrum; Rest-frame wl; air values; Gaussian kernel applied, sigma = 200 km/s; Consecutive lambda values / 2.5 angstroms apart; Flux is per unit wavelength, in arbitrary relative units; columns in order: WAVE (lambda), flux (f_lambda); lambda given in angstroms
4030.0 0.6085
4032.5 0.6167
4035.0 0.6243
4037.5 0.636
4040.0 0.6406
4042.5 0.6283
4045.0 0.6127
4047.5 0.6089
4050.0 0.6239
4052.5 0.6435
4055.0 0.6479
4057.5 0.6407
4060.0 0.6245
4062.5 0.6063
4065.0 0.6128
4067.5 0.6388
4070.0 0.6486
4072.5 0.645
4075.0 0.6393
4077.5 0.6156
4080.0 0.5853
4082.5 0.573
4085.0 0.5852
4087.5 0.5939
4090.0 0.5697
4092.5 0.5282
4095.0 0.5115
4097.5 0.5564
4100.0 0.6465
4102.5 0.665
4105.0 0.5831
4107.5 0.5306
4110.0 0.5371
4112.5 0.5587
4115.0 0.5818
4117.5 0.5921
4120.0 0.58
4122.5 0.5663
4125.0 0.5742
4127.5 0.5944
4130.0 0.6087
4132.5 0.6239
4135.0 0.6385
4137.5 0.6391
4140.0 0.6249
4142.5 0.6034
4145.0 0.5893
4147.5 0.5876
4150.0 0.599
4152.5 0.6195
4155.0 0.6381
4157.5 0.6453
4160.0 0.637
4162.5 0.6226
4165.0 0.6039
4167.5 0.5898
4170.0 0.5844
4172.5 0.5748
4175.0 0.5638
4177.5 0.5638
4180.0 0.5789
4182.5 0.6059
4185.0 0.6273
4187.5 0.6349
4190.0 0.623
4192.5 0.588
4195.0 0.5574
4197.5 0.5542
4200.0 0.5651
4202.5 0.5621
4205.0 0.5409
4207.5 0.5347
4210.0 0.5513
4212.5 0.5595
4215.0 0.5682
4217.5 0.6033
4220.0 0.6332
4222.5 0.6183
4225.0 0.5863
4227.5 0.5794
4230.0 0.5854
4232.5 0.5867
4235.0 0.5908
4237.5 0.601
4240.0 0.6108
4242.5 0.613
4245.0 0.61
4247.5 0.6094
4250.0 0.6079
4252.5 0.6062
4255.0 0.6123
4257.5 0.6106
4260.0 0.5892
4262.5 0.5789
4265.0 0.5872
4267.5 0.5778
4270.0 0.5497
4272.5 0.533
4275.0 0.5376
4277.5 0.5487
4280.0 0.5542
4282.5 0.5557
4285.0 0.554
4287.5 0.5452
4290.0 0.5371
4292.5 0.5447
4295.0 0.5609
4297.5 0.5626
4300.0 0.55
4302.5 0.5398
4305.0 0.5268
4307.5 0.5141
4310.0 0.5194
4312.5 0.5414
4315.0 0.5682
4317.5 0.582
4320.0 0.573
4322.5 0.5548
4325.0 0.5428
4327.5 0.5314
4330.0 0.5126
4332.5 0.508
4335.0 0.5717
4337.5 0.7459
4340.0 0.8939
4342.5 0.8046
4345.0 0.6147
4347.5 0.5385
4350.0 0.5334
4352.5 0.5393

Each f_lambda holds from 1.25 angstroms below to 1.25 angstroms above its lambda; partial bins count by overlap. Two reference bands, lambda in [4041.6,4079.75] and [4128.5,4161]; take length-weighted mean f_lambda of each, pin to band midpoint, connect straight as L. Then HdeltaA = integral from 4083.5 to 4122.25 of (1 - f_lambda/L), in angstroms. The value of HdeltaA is 3.05 angstroms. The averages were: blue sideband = 0.628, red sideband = 0.619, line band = 0.574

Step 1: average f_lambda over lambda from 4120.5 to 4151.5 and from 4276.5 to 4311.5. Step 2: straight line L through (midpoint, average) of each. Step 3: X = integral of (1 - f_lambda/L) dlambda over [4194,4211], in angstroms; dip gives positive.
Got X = 0.8 angstroms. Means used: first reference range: 0.604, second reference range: 0.544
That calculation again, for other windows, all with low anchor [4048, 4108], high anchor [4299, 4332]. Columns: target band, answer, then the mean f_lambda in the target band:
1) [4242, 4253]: -0.96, 0.609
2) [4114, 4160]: -1.33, 0.607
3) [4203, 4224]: -0.24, 0.576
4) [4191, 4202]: 0.13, 0.567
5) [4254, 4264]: -0.72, 0.597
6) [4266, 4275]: 0.03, 0.552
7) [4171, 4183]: 0.07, 0.576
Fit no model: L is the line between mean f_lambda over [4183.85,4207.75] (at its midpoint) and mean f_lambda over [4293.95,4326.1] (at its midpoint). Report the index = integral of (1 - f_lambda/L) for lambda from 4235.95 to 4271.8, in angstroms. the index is -2.0 angstroms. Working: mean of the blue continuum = 0.58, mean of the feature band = 0.596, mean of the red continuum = 0.549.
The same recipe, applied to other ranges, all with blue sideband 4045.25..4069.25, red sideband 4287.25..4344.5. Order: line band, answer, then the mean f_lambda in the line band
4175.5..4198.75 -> 0.5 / 0.592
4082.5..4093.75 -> 0.9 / 0.57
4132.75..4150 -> 0.0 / 0.613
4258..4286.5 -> 1.3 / 0.562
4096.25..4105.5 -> 0.1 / 0.615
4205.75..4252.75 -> 0.4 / 0.592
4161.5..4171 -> 0.1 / 0.6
